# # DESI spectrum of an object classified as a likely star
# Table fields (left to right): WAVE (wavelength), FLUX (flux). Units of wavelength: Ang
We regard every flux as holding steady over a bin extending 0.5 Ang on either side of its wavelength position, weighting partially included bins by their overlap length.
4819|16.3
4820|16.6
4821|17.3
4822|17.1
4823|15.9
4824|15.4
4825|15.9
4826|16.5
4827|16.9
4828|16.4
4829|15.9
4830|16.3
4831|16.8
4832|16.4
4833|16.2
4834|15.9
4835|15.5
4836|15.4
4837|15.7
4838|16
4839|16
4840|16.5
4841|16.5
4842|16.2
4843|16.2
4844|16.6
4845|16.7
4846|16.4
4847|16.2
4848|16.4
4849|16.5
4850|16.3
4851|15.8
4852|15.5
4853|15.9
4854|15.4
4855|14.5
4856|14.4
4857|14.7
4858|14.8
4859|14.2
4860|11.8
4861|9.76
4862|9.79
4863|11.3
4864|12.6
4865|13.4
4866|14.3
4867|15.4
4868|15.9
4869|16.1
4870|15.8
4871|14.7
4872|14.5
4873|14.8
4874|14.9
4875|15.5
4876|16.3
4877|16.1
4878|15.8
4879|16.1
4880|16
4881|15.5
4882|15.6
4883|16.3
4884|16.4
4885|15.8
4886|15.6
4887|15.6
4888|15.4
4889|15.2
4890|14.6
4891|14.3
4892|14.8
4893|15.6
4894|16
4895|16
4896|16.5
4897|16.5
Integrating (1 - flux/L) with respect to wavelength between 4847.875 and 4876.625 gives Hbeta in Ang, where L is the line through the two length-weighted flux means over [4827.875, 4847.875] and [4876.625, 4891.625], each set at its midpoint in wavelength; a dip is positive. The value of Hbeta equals 2.49 Ang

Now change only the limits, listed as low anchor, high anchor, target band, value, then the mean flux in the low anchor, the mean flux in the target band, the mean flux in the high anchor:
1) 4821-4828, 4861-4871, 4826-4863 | -0.8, 16.4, 15.4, 13.7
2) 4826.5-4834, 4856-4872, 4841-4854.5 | -1.1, 16.4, 16.2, 13.7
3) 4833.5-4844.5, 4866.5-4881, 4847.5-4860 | 0.5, 16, 15.2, 15.6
